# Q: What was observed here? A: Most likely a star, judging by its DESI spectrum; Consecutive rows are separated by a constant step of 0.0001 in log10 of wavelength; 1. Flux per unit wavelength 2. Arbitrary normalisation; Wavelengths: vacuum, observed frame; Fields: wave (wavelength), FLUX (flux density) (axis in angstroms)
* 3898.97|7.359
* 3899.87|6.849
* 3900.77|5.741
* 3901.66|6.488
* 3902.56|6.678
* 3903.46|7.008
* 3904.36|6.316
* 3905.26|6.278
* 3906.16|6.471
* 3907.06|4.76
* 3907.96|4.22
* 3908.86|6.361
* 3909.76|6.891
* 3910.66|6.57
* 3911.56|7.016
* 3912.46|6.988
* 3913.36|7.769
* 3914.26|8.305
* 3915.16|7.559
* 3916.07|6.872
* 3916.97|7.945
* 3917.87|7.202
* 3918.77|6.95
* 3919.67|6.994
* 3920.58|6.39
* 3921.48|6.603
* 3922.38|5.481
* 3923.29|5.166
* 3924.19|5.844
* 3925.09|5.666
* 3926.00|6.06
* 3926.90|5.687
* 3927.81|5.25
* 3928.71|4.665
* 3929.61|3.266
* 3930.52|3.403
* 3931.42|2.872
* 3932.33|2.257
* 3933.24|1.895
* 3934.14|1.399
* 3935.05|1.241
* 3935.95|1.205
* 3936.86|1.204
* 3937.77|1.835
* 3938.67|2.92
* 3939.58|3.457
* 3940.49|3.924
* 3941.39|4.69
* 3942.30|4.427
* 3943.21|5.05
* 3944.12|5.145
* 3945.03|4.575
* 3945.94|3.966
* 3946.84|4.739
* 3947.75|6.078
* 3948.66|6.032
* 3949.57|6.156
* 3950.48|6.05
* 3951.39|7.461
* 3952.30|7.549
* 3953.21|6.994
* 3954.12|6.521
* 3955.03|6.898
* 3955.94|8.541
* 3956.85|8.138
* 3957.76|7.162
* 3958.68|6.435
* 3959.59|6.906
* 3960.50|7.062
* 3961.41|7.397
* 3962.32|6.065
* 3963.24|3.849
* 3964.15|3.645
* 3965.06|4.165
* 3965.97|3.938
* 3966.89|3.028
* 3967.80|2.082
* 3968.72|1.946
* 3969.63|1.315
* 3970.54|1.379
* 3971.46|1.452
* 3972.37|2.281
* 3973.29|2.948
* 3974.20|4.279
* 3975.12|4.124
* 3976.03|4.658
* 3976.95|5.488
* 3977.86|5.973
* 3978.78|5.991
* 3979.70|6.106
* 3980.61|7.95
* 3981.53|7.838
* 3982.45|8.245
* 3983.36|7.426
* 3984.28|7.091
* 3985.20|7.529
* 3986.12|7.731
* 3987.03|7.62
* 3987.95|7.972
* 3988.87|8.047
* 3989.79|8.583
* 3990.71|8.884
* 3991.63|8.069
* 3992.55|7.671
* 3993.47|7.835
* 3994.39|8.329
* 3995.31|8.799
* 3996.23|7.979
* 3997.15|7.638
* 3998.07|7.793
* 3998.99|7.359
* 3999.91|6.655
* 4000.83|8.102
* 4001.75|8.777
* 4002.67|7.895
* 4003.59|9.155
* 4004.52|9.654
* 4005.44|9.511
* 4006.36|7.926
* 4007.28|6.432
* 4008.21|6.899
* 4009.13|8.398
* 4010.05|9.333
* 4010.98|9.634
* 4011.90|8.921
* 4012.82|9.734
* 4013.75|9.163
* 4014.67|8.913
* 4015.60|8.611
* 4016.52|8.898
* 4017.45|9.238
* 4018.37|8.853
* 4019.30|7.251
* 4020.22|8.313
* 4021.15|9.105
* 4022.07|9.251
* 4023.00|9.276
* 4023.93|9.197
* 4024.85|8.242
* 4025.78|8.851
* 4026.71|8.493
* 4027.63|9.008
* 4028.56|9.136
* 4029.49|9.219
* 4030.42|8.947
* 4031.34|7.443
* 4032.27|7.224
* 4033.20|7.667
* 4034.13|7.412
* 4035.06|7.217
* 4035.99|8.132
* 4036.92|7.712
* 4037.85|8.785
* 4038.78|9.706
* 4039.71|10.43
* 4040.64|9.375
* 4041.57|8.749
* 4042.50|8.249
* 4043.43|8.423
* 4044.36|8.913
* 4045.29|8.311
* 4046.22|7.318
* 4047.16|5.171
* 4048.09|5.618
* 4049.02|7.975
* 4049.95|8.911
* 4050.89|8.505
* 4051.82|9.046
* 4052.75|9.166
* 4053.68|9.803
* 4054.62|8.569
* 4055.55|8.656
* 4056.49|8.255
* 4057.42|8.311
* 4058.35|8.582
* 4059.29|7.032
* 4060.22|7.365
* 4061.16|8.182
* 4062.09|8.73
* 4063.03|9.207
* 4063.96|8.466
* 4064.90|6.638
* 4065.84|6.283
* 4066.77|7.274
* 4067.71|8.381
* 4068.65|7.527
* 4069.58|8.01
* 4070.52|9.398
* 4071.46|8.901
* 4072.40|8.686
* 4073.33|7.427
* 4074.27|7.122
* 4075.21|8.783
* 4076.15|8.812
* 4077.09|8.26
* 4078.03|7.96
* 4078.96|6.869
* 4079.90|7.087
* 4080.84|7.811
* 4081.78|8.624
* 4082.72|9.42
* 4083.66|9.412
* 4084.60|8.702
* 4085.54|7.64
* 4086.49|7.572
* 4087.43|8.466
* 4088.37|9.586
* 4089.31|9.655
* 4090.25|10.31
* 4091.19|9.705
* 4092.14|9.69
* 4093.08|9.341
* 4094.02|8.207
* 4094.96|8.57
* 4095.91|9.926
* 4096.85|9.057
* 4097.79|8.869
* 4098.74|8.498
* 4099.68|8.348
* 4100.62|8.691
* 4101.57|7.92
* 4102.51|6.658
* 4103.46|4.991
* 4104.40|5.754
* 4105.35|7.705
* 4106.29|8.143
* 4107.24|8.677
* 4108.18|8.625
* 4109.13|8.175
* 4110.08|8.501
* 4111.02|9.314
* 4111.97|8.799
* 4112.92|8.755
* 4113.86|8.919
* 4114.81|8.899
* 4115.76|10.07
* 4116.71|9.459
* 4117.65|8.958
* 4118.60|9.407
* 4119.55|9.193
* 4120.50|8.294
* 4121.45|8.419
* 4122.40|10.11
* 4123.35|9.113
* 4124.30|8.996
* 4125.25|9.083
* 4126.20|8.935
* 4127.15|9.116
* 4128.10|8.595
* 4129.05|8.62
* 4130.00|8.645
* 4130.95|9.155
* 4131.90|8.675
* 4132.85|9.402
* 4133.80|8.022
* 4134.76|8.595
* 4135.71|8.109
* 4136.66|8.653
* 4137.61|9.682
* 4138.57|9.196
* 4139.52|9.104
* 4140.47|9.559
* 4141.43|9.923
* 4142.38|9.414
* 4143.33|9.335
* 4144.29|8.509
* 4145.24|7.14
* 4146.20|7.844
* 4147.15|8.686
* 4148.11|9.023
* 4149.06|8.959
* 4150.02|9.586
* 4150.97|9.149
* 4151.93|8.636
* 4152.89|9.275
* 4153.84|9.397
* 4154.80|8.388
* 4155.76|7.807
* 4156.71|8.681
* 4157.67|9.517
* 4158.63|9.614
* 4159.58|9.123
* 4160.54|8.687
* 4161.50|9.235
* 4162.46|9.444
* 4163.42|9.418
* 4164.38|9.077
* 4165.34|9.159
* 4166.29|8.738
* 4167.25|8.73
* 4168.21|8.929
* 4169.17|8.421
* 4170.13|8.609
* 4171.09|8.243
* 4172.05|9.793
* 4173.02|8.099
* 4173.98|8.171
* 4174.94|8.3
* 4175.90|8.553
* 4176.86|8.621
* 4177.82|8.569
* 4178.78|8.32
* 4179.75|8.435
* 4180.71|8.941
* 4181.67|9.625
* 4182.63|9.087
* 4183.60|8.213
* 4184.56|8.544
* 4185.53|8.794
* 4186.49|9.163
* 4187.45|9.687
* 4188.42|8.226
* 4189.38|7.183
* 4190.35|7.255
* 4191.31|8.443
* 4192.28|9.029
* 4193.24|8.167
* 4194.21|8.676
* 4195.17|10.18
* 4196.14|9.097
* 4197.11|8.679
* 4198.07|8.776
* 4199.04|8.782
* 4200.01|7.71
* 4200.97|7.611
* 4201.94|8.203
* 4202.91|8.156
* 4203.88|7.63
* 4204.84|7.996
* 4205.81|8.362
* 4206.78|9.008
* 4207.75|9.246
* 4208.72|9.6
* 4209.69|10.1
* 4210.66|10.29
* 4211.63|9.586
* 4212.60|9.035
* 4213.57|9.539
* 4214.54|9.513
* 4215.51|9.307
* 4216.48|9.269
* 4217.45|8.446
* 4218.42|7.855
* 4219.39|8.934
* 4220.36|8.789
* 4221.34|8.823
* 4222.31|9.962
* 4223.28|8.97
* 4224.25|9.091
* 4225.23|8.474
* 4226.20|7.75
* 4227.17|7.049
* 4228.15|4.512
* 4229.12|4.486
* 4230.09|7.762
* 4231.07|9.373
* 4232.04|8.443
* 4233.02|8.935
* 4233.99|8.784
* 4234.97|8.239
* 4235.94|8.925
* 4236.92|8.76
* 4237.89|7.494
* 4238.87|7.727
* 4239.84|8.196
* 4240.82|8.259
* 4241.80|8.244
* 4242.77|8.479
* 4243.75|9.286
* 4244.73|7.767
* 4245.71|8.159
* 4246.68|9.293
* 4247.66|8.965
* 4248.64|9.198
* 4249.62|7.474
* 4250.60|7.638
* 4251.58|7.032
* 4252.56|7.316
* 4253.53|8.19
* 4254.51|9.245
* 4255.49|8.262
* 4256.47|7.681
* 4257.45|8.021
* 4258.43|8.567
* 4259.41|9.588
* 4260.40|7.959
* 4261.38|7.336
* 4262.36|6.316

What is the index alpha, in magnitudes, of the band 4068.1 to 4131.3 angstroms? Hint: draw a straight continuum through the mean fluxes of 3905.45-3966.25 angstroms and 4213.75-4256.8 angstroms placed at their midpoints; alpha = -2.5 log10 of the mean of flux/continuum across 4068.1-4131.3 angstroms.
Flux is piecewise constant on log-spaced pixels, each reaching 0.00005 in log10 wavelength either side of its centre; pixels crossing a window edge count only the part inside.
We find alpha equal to -0.22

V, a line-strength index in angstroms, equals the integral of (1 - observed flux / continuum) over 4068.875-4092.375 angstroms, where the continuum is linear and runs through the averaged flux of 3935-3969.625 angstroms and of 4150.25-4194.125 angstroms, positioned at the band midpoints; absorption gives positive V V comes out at -4.5 angstroms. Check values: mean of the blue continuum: 4.96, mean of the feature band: 8.53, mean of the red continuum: 8.75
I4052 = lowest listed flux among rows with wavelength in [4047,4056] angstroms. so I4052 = 5.171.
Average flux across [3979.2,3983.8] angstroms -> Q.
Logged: 7.51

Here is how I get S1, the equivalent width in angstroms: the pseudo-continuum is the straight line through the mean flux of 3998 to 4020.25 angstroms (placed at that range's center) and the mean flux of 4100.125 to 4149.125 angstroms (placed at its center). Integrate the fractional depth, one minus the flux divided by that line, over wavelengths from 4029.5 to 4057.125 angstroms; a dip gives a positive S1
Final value 0.8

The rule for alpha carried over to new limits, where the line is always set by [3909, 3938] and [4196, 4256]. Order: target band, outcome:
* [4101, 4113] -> -0.10 mag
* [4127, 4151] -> -0.18 mag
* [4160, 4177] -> -0.13 mag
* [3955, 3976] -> 0.23 mag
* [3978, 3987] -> -0.25 mag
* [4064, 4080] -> -0.16 mag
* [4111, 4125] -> -0.24 mag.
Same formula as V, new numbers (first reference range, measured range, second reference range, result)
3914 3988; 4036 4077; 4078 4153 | -4.49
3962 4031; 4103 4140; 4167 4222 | -2.44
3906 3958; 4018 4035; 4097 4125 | -3.48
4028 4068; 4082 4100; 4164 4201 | -1.42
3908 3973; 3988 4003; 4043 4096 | -3.68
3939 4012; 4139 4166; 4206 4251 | -3.77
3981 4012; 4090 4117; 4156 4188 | 0.03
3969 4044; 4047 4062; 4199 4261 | -0.56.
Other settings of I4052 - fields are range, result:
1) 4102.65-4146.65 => 4.991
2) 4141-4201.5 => 7.14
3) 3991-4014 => 6.432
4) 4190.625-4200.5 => 7.71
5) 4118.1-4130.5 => 8.294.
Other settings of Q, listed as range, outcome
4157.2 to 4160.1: 9.42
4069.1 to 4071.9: 8.76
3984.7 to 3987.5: 7.62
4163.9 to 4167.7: 8.94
